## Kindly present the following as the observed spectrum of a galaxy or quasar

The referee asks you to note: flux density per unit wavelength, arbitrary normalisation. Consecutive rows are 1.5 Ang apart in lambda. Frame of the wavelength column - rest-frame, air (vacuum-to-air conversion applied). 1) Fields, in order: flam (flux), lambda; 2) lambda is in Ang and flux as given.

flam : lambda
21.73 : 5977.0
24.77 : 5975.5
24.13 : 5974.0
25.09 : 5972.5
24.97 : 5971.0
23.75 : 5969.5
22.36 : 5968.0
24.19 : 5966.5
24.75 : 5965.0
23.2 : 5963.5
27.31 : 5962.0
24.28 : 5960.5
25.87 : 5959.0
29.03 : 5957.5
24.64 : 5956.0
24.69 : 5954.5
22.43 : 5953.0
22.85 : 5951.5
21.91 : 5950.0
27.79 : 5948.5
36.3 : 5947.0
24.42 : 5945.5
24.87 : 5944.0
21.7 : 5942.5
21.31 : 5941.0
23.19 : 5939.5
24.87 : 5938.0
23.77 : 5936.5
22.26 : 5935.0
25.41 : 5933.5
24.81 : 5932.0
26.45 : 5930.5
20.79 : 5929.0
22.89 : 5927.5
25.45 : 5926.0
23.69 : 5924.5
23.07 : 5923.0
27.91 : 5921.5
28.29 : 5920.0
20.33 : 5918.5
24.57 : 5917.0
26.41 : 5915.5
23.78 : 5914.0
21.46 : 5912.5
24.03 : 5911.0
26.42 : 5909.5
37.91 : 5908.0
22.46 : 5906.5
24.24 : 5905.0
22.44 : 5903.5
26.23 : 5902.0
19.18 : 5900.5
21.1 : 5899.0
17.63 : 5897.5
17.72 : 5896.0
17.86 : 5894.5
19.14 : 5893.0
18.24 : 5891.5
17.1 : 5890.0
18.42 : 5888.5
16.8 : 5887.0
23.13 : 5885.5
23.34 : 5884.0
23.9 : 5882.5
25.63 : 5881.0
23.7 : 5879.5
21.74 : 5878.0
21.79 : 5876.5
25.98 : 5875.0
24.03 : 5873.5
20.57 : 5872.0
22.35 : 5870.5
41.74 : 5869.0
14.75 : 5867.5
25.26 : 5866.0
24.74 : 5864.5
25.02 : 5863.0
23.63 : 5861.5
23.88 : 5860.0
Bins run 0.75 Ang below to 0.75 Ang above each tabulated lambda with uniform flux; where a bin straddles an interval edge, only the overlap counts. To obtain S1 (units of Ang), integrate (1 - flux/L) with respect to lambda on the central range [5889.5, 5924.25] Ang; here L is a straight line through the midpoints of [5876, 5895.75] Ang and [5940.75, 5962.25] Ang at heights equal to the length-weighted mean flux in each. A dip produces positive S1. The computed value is -1.1 Ang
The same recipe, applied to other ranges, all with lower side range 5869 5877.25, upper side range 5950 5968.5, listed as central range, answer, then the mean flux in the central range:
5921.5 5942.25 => 0.67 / 23.8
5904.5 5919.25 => -0.34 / 25.2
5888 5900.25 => 3.08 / 18.4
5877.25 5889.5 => 1.32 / 22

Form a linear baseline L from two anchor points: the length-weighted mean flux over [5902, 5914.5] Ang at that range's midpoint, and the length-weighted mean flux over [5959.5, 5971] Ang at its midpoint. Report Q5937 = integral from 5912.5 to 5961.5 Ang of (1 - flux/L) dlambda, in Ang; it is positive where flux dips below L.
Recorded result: 0.4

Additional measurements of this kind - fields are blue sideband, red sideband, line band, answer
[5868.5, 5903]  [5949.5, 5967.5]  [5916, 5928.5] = -0.7 Ang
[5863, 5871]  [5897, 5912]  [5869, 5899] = 4.3 Ang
